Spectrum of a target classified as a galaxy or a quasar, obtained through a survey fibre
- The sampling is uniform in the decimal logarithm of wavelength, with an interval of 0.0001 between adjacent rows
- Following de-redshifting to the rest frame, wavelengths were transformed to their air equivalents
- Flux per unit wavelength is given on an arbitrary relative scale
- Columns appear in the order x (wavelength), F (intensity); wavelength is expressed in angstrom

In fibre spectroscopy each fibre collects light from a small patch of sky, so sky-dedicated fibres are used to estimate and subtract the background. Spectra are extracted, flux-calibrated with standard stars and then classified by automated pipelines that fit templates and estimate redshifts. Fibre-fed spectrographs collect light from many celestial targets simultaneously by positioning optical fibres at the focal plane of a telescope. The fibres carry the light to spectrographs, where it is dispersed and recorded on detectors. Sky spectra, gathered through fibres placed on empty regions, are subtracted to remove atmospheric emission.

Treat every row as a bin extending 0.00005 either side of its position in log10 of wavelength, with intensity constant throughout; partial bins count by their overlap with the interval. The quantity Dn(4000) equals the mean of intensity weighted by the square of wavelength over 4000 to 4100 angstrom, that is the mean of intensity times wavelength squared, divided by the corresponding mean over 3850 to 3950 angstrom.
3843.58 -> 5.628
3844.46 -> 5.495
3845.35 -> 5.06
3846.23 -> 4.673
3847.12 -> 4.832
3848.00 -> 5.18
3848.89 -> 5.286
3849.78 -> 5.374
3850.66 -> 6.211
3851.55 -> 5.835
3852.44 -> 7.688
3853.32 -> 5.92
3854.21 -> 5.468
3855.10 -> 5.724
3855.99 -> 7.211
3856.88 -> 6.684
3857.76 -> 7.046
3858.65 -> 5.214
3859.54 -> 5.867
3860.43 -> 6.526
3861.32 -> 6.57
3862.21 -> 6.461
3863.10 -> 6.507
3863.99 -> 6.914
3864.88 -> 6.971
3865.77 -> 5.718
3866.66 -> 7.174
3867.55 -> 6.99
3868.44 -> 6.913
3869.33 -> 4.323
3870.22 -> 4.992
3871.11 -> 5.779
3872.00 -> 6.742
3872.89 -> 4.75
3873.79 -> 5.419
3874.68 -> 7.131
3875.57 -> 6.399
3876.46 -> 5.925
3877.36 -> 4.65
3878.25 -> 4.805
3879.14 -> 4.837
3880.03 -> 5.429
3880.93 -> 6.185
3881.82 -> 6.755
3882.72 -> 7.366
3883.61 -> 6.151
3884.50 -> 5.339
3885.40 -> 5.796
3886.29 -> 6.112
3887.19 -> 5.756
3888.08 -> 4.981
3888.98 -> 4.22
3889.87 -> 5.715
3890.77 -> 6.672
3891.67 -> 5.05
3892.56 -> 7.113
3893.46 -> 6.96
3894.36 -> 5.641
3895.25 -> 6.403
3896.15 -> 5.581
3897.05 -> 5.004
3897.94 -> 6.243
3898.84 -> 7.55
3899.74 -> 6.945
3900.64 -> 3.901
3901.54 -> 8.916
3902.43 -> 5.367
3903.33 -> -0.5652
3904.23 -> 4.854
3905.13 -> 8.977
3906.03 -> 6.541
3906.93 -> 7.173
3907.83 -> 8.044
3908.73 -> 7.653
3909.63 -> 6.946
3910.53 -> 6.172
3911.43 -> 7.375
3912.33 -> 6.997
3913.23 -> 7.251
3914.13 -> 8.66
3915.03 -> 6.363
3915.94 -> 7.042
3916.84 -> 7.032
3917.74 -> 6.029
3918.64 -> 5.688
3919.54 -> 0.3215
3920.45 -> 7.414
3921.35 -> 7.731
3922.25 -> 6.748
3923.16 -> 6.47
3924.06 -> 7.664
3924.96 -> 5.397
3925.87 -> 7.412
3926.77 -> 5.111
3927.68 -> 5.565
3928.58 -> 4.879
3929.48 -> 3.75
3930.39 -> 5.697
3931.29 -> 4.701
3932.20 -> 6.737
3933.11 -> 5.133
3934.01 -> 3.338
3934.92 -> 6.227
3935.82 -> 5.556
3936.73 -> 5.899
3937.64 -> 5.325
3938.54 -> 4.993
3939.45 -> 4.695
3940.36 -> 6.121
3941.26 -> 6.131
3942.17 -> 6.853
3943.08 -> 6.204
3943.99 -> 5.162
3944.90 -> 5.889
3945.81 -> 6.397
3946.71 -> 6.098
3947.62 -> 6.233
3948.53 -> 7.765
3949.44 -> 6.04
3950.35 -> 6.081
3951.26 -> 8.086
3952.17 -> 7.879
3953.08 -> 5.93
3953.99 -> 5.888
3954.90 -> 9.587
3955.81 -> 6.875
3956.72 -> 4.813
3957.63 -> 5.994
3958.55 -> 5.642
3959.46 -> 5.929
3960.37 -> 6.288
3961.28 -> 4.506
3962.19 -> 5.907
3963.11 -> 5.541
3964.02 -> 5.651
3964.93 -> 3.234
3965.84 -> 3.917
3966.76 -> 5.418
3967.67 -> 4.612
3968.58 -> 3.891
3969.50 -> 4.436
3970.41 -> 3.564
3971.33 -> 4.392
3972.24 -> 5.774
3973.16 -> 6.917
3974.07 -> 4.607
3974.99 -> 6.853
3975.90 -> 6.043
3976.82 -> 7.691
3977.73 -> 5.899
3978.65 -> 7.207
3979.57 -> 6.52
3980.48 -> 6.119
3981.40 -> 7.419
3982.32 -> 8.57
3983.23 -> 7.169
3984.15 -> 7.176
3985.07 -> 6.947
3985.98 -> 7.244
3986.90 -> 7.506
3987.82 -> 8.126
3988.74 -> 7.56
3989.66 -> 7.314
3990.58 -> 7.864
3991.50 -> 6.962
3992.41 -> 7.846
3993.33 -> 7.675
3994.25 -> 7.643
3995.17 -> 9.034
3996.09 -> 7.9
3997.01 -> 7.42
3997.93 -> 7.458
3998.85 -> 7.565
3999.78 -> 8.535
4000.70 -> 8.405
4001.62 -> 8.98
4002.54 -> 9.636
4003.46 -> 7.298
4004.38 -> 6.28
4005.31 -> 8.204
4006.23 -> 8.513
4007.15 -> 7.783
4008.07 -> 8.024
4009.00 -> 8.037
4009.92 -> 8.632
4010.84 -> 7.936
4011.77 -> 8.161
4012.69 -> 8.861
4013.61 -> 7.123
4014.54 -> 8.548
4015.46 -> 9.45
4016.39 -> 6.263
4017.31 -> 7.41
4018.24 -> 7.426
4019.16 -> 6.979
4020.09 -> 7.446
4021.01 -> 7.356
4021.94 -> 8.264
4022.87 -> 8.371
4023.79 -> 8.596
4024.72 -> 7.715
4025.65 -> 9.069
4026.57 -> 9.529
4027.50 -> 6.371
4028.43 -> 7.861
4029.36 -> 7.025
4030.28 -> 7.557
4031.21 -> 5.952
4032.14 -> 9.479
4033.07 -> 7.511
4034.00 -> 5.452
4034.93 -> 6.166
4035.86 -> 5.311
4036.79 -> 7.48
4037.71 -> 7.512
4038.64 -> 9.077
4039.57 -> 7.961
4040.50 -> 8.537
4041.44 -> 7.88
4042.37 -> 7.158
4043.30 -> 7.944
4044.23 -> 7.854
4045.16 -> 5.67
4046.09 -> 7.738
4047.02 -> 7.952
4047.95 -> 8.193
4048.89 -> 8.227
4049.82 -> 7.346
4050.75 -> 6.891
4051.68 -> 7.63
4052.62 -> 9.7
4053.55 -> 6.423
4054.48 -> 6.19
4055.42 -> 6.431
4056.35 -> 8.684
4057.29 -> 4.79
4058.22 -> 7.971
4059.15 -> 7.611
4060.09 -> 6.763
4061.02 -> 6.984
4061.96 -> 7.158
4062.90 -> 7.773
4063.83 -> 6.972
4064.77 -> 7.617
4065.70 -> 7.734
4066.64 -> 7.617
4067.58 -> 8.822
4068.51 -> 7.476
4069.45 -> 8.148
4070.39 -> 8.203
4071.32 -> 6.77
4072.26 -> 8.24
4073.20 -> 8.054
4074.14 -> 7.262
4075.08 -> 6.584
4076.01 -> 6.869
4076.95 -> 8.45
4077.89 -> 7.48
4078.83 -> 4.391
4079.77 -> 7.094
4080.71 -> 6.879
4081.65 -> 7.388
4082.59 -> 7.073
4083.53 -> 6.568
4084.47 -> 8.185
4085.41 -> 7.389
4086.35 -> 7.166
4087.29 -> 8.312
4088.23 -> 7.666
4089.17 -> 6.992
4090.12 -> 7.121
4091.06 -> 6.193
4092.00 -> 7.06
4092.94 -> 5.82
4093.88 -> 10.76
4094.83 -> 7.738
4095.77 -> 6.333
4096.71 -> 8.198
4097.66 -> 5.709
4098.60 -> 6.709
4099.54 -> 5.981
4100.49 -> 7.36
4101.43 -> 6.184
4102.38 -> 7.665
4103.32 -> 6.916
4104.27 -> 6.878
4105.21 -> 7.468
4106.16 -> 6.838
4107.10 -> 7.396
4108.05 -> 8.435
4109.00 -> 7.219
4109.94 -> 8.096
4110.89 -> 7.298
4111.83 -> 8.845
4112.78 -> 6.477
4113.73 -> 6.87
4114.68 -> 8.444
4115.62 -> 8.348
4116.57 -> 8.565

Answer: 1.34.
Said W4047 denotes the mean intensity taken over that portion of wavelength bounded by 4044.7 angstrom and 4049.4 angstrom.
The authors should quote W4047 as 7.56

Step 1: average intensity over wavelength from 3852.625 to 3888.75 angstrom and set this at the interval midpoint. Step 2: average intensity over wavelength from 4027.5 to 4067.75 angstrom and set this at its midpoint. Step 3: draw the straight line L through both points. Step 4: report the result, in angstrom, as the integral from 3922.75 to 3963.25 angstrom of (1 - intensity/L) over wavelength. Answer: 3.8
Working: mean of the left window 6.04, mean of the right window 7.39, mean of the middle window 5.97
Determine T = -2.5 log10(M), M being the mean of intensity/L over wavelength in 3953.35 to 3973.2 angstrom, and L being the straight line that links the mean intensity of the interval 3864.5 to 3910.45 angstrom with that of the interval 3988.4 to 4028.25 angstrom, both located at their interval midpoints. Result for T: 0.32 mag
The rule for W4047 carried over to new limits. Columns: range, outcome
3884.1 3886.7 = 5.75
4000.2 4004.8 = 8.15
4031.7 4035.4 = 7.13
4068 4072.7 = 7.78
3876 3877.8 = 5.29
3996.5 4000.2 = 7.72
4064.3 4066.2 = 7.68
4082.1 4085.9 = 7.31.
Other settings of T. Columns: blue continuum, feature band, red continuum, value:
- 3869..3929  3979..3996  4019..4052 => -0.07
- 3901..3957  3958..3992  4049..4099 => 0.07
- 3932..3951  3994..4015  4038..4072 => -0.19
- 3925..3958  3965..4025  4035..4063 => -0.08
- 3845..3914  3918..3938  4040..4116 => 0.15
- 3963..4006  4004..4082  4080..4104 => -0.08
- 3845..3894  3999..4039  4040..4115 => -0.12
